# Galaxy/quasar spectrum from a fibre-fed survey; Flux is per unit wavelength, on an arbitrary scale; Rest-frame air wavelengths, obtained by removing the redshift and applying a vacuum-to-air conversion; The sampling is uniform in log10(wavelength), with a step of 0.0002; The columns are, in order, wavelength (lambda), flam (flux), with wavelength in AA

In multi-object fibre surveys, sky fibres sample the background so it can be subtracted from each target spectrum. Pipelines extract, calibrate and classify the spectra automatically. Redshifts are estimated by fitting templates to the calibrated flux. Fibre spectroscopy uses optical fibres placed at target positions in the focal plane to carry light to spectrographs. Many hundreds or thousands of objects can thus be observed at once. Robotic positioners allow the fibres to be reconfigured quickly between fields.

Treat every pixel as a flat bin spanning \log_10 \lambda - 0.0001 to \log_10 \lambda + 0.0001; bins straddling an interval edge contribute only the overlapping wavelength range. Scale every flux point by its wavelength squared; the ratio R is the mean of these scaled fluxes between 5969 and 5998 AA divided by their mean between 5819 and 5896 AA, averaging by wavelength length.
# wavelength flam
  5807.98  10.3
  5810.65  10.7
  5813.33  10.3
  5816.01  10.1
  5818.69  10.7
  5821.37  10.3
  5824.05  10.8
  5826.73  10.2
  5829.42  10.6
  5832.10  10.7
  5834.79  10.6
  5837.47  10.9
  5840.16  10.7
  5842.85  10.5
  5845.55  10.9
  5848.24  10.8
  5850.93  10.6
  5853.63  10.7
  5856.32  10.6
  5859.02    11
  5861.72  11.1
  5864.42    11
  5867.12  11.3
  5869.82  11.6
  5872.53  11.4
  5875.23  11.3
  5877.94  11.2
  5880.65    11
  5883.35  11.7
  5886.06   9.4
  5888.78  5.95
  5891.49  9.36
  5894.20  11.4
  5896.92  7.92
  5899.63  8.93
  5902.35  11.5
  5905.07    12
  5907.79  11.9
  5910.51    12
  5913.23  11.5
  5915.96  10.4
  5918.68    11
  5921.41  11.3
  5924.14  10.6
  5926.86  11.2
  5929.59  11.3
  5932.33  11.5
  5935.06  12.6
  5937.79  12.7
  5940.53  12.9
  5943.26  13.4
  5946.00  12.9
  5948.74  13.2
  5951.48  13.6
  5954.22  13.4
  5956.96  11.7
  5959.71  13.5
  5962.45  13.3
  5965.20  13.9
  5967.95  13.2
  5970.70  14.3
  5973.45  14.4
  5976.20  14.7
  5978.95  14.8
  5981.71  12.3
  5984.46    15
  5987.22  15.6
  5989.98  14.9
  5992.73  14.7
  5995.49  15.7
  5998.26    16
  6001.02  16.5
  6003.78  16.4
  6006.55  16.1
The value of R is 1.44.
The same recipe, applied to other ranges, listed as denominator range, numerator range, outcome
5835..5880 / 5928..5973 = 1.22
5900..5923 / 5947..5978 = 1.22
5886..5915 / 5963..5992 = 1.44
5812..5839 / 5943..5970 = 1.31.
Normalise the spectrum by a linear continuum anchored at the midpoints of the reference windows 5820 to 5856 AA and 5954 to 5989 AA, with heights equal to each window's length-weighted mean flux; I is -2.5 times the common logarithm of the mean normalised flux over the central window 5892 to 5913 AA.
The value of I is 0.13 mag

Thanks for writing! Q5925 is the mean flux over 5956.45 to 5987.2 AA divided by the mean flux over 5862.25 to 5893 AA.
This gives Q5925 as 1.32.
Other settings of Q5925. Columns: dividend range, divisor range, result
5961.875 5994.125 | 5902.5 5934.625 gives 1.26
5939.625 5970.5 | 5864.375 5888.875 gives 1.23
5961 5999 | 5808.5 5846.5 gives 1.37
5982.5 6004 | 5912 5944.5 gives 1.32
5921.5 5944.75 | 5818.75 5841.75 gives 1.13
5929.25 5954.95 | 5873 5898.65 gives 1.29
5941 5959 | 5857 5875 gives 1.16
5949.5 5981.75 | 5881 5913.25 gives 1.33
